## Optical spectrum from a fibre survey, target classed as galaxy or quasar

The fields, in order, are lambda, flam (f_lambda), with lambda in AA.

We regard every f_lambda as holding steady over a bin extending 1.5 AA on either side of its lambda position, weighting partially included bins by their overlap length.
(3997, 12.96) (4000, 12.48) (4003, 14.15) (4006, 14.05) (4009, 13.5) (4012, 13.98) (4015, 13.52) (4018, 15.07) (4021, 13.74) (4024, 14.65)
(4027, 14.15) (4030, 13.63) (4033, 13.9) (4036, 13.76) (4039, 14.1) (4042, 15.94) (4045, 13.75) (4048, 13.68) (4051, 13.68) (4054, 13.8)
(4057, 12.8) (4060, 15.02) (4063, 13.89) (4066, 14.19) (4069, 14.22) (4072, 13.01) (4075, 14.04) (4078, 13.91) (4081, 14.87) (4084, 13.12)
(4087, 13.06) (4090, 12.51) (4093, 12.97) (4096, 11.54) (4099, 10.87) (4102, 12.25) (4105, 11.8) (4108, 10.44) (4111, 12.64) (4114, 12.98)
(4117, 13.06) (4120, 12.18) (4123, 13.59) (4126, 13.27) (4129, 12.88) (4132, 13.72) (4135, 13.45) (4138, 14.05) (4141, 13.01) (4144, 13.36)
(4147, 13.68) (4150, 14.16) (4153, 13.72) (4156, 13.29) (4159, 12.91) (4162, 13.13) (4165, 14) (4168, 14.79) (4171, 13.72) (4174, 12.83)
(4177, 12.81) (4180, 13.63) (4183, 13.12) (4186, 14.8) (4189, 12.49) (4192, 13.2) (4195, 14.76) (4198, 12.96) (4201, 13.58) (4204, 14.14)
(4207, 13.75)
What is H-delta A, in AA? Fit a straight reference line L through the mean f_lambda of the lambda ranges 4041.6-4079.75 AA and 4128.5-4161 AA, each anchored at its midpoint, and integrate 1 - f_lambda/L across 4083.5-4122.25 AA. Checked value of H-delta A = 4.1 AA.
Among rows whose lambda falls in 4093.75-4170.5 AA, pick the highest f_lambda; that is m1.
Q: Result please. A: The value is 14.79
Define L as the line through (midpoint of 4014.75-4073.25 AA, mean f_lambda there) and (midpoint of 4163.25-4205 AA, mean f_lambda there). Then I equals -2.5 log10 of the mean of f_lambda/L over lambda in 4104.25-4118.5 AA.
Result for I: 0.14 mag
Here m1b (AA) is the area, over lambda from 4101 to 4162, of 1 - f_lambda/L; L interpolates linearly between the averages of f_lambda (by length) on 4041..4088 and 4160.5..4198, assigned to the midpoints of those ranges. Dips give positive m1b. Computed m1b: 3.1 AA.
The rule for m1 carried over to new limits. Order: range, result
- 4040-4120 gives 15.94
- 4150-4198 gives 14.8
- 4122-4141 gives 14.05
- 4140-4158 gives 14.16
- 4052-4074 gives 15.02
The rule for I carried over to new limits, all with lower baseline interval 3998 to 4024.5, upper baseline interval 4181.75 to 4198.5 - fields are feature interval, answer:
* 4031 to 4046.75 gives -0.034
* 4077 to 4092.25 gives 0.024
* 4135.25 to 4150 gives 0.007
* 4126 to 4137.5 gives 0.023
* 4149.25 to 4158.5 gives 0.004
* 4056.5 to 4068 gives -0.024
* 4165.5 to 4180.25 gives 0.003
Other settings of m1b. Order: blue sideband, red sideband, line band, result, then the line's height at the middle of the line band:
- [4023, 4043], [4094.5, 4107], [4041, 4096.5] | -3.8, 12.8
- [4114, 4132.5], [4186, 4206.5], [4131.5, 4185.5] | -0.8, 13.3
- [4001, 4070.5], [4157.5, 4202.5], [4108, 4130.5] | 1.6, 13.7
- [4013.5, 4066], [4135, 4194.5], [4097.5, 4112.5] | 2.4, 13.8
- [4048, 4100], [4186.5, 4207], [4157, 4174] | -0.1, 13.6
